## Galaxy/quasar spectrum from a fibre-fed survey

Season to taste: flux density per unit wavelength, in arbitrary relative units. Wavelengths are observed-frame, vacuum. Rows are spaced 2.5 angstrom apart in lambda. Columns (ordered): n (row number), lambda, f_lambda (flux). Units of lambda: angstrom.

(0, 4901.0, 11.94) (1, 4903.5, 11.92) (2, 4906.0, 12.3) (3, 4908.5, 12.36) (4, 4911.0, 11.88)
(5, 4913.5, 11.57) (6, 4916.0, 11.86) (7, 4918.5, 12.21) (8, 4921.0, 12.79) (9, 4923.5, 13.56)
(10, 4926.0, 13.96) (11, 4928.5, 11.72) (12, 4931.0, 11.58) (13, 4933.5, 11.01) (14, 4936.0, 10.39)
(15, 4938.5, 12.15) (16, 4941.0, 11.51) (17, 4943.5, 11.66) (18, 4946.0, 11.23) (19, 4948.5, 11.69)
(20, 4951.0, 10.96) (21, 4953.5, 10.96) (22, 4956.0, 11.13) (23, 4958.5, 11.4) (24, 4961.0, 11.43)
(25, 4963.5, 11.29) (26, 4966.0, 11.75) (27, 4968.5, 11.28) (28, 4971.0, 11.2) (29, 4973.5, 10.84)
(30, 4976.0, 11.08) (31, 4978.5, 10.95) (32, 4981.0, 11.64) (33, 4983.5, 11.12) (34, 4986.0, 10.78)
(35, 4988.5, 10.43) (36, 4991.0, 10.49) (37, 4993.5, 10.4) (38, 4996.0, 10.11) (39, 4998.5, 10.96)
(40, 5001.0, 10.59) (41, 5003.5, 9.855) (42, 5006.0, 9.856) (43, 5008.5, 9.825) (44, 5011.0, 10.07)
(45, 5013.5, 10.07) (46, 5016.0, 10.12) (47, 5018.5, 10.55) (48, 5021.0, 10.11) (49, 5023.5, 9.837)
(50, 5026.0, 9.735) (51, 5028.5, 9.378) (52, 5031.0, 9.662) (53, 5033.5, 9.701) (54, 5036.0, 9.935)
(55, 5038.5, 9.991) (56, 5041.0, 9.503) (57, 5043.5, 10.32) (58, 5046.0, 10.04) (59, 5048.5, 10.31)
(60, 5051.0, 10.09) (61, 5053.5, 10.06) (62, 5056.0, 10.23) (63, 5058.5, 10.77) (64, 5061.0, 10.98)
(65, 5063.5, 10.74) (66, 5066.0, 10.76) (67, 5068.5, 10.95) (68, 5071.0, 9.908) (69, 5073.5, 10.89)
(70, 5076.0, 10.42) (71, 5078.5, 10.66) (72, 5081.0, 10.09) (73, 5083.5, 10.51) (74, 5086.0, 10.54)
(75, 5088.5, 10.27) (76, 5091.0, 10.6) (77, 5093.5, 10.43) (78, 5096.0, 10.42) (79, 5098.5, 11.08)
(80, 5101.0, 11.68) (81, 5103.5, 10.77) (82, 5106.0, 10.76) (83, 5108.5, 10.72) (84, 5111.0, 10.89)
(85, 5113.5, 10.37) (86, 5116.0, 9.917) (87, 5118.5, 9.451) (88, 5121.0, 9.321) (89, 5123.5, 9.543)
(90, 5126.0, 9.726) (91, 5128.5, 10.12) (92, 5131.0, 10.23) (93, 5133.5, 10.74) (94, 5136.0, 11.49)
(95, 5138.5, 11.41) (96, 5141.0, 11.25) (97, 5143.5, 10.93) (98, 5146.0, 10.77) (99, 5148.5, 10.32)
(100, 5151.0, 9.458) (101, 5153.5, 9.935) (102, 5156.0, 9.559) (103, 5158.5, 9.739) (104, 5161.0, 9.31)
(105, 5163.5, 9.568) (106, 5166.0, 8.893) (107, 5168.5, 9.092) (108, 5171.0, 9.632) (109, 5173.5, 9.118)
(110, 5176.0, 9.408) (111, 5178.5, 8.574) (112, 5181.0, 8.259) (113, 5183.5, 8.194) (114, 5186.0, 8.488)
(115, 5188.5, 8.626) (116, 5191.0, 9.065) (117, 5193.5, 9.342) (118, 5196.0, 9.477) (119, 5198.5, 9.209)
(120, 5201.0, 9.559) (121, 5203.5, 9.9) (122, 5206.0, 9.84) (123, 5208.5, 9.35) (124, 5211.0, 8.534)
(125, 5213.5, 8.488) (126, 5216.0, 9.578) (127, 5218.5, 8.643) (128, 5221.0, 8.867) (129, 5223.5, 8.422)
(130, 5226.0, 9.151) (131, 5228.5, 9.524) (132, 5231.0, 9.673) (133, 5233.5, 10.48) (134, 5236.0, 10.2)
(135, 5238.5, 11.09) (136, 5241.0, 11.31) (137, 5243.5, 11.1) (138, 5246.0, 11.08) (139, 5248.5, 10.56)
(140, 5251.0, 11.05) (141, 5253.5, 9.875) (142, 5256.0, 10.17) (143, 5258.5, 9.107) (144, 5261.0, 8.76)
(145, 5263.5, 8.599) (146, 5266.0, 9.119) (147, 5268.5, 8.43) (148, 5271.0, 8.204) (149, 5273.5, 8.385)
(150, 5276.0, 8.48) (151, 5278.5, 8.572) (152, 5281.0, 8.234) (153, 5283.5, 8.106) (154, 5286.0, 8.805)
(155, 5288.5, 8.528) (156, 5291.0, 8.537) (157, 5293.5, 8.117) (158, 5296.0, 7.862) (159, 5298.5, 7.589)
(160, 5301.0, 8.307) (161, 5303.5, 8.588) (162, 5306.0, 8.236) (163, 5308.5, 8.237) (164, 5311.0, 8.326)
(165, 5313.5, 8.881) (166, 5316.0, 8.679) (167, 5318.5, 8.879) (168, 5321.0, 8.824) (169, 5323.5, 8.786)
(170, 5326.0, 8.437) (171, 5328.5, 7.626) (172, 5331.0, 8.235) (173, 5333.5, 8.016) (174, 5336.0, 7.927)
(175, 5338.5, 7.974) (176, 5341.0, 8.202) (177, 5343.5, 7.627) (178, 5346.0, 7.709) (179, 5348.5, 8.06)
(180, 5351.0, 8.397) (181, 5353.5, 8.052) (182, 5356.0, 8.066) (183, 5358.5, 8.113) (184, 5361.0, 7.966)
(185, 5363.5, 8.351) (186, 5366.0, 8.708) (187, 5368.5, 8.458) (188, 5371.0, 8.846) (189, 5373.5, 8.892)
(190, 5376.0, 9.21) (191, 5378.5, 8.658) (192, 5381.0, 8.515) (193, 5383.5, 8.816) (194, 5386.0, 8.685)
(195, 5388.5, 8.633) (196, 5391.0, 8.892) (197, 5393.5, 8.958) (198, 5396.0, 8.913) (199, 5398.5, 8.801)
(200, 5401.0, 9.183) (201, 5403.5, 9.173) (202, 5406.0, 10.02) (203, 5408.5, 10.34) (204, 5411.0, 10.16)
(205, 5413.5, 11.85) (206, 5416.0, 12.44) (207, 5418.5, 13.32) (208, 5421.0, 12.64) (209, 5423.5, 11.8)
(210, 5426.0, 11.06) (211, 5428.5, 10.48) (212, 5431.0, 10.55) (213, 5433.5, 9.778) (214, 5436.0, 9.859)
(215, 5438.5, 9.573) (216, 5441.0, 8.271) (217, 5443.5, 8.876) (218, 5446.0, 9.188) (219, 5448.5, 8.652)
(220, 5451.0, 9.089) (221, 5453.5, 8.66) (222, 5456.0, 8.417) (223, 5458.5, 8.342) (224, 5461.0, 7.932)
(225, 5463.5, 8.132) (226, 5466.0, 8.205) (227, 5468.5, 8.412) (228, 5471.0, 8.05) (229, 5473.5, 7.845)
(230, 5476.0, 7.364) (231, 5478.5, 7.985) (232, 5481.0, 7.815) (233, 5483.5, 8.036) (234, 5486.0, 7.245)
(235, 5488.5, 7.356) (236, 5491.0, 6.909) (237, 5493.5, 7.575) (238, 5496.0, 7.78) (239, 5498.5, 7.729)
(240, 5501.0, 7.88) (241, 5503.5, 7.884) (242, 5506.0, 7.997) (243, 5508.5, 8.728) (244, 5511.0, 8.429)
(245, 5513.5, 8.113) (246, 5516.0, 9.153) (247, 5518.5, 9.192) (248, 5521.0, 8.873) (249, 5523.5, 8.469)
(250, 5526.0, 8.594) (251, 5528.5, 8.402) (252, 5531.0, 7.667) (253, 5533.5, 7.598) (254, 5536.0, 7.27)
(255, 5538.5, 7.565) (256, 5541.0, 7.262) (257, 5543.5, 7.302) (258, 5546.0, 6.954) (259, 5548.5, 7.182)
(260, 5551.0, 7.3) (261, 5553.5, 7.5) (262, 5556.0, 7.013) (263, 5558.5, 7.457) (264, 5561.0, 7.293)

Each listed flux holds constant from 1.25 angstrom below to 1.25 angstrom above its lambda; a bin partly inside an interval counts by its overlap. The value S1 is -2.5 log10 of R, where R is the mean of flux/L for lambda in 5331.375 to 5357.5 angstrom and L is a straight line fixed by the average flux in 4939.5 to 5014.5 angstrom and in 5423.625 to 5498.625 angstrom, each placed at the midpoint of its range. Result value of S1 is 0.14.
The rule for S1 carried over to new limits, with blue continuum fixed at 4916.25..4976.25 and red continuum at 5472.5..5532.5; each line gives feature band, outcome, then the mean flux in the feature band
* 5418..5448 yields -0.212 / 10.3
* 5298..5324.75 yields 0.093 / 8.51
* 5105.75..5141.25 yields 0.013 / 10.4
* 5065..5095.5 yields 0.027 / 10.5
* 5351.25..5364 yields 0.109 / 8.12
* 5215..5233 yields 0.076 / 9.17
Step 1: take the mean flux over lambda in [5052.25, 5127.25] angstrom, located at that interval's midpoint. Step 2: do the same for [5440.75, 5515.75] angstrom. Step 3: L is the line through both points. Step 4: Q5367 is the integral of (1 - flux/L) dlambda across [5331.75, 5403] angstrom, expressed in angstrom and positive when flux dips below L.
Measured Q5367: 2.5 angstrom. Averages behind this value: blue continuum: 10.4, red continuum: 8.11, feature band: 8.46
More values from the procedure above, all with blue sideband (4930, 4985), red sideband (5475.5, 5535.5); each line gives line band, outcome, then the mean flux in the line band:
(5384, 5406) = -0.7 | 8.97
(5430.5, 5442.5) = -1.5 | 9.53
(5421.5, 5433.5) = -3.5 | 11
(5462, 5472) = 0.1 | 8.2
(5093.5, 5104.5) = -0.5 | 10.9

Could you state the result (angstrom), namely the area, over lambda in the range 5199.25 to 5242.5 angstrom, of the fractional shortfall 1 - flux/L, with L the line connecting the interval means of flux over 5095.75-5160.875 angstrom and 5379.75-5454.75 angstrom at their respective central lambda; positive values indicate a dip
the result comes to 2.7 angstrom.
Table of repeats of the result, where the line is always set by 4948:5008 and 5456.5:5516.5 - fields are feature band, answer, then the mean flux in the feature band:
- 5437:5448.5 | -1.1 angstrom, 8.96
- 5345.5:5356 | 0.8 angstrom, 8.08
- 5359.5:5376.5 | 0.1 angstrom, 8.6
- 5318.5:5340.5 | 1.5 angstrom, 8.26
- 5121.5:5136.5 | -0.3 angstrom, 10.2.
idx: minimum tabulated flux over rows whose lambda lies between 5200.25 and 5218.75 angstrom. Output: 8.488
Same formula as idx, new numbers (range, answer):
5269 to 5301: 7.589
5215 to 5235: 8.422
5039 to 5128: 9.321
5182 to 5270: 8.194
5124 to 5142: 9.726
